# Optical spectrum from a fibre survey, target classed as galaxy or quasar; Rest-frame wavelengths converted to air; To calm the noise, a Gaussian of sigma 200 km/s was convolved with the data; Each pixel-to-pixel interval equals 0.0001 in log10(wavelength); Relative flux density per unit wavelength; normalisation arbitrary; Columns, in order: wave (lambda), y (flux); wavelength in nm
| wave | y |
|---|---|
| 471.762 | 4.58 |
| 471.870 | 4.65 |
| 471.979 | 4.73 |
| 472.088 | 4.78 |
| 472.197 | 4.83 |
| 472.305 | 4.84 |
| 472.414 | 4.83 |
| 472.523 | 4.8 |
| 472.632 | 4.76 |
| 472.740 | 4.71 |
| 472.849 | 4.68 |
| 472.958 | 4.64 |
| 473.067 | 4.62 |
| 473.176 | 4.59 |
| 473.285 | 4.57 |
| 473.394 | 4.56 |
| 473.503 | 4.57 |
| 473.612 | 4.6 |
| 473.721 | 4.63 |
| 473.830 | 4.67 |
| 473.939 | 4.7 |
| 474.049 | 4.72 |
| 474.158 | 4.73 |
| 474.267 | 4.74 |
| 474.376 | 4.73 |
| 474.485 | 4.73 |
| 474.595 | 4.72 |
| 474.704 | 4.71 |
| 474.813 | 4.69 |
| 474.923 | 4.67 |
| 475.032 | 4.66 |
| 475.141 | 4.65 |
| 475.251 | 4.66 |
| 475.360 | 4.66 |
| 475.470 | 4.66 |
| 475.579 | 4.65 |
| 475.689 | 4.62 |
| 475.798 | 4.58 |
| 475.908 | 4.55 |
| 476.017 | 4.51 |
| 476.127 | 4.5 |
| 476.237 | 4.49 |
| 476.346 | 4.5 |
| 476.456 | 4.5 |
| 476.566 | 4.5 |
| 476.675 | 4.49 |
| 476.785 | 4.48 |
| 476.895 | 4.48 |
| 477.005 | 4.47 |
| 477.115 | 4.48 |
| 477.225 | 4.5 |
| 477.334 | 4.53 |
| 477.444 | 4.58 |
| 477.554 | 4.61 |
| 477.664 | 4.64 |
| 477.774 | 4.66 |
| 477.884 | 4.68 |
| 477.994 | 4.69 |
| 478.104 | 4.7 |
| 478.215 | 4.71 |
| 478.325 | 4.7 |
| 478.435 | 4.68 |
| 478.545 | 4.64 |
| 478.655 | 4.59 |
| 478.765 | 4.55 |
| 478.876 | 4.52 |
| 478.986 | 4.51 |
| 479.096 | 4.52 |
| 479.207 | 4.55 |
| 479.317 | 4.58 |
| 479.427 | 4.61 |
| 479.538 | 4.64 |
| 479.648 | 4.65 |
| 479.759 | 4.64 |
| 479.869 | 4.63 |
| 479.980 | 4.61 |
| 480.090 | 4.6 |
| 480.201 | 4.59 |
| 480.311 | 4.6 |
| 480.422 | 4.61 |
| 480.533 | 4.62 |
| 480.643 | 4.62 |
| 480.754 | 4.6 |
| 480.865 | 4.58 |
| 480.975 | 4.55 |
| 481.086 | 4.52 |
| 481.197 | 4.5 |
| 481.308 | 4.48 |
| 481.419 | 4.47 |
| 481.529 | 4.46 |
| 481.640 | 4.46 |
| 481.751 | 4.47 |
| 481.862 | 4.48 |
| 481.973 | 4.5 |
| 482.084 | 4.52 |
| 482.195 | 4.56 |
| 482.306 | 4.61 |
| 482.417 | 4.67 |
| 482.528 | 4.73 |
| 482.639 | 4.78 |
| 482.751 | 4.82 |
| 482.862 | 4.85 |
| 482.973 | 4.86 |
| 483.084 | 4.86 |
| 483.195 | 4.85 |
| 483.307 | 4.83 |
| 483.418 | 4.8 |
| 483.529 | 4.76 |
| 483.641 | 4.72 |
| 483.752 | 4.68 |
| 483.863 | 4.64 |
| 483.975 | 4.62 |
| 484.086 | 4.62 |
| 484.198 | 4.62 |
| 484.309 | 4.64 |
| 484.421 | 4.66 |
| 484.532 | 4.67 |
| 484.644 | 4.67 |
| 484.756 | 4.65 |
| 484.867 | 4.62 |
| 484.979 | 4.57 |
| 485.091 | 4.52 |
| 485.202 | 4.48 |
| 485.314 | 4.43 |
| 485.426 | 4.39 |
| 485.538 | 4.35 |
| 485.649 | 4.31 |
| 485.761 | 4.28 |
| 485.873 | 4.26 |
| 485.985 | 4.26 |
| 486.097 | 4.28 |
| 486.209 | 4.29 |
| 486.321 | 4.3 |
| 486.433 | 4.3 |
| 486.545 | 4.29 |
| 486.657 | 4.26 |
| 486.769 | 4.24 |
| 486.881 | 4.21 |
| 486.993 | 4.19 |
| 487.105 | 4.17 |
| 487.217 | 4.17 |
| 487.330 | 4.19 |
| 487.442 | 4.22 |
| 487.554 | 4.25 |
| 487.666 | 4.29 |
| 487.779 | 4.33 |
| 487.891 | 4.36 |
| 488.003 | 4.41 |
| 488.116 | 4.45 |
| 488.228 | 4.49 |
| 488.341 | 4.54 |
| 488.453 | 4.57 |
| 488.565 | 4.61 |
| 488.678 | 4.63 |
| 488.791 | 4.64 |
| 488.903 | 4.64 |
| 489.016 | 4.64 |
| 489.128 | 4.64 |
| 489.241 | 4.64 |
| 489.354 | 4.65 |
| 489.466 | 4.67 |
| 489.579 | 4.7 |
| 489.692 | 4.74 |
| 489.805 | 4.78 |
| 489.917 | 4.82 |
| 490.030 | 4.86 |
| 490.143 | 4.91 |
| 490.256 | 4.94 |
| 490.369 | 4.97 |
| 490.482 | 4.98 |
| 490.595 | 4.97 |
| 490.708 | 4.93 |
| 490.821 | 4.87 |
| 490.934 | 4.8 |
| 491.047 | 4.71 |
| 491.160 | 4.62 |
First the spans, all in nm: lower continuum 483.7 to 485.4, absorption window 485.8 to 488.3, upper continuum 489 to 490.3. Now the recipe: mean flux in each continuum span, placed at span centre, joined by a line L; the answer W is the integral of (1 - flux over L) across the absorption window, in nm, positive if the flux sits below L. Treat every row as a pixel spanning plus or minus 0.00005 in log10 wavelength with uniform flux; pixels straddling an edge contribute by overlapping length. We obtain 0.21 nm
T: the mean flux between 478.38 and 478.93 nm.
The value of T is 4.6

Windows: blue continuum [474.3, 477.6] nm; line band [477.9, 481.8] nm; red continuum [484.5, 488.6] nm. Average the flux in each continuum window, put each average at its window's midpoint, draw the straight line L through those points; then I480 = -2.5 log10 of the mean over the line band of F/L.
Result -0.02 mag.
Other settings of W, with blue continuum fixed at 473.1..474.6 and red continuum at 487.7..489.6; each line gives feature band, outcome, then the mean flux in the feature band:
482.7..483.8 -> -0.05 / 4.81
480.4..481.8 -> 0.02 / 4.53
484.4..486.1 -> 0.04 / 4.46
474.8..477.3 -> 0.04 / 4.56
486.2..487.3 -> 0.08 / 4.24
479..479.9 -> 0.00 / 4.6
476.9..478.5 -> 0.01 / 4.61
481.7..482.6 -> 0.01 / 4.57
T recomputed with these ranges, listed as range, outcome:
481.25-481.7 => 4.47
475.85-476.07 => 4.53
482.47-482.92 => 4.79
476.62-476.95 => 4.49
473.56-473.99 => 4.65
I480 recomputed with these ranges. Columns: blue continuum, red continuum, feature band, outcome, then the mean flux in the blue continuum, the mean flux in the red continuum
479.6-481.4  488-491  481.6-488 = 0.04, 4.58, 4.73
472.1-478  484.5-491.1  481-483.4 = -0.01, 4.63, 4.52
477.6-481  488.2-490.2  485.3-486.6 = 0.08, 4.62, 4.68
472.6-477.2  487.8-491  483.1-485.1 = 0.00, 4.61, 4.71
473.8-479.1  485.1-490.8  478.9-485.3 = -0.02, 4.61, 4.5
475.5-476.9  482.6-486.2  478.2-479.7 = -0.01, 4.53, 4.6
